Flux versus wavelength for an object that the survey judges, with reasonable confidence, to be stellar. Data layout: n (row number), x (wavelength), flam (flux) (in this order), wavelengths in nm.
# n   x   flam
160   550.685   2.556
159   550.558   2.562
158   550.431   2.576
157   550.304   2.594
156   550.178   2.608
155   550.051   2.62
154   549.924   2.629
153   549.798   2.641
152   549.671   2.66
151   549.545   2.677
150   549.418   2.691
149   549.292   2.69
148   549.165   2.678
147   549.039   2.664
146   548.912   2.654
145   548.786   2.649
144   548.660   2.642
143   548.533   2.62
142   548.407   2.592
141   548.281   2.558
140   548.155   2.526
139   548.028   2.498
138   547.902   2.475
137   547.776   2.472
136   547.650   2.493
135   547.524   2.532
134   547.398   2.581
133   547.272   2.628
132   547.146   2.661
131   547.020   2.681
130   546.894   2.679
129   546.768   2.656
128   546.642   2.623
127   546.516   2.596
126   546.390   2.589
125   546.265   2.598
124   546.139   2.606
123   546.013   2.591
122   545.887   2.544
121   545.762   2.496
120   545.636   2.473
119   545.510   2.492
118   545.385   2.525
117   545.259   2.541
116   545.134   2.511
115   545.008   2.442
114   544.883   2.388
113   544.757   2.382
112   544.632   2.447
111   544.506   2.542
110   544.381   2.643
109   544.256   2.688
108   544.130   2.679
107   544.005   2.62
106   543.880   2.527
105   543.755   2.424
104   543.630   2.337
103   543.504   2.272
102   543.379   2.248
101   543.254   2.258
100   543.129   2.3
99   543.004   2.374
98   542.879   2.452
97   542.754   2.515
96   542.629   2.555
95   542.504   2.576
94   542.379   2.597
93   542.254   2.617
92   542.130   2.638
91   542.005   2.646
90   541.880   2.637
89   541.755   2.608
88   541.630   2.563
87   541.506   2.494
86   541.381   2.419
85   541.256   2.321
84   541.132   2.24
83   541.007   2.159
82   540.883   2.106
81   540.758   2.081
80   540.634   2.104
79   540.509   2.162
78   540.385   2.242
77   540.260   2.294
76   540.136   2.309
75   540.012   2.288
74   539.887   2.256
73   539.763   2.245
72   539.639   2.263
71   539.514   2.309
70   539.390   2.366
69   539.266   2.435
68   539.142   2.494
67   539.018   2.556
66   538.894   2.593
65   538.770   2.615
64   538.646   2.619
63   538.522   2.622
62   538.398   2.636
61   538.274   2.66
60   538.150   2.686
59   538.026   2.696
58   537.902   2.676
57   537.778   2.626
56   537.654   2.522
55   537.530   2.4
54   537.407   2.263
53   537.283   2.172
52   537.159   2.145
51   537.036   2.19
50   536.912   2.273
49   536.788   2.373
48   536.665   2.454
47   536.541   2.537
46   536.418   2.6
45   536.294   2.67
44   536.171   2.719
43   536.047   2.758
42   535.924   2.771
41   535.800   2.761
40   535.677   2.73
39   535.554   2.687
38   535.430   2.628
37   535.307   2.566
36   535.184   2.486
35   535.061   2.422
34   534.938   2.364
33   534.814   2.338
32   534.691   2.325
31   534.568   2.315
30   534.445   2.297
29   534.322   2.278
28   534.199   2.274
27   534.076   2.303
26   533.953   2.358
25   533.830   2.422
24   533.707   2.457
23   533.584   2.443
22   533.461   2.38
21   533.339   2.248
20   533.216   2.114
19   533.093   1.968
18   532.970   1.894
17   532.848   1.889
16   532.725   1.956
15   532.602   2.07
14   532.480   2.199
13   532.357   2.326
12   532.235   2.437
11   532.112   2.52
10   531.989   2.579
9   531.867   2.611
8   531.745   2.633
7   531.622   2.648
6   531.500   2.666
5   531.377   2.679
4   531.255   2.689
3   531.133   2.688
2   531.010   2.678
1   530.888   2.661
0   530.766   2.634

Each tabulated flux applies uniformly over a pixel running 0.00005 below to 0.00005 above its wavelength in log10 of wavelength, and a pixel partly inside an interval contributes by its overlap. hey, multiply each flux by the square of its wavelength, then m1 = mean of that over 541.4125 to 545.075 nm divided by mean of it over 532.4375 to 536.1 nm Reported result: 1.10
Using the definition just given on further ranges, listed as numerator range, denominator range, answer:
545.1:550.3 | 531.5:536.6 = 1.13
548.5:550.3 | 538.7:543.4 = 1.14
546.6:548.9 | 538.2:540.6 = 1.10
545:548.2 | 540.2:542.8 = 1.08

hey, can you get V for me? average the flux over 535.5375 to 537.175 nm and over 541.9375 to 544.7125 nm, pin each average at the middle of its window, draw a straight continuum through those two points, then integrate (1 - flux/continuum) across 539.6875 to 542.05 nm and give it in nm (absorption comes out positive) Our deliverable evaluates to 0.18 nm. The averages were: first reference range 2.56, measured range 2.32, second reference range 2.5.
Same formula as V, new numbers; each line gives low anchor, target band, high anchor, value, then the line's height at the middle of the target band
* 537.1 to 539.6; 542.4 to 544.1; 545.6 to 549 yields 0.08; 2.55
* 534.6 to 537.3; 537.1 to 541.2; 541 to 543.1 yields 0.18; 2.5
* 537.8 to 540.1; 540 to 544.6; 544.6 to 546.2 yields 0.14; 2.5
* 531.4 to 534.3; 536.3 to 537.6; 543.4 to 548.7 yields 0.02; 2.39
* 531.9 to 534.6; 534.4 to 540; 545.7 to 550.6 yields -0.33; 2.35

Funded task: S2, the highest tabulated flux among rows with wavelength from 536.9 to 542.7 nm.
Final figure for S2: 2.696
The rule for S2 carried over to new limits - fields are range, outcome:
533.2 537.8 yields 2.771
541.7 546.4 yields 2.688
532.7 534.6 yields 2.457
